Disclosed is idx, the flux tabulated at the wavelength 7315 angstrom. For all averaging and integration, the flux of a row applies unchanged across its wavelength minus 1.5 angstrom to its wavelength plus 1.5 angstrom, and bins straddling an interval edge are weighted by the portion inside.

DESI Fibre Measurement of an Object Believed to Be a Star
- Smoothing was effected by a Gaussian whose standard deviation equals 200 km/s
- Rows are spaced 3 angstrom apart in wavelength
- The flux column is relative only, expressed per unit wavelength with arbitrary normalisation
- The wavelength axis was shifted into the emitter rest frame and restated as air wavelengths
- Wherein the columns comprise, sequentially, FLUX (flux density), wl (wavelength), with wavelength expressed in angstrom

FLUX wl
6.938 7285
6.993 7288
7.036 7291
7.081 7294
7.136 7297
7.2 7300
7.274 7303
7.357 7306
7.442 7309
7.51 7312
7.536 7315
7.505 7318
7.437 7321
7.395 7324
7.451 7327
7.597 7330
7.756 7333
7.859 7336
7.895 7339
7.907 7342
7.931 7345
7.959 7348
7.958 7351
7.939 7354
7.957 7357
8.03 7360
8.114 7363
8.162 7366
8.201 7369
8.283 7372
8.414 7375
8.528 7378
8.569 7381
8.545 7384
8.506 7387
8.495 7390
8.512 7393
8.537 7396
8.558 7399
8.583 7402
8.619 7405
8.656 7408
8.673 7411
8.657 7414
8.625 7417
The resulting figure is 7.536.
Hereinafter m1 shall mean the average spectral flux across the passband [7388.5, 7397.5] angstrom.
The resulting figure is 8.51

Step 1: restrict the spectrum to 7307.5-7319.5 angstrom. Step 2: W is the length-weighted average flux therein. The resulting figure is 7.5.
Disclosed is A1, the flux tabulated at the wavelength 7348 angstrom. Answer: 7.959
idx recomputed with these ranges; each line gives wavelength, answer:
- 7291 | 7.036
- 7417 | 8.625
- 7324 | 7.395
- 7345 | 7.931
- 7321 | 7.437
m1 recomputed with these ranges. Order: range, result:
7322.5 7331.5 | 7.48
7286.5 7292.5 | 7.01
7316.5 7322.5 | 7.47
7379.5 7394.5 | 8.53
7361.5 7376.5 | 8.23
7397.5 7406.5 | 8.59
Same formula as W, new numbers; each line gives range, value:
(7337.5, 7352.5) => 7.93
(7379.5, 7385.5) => 8.56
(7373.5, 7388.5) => 8.51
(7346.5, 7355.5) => 7.95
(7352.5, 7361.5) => 7.98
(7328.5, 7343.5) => 7.8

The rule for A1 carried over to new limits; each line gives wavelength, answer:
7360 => 8.03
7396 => 8.537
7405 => 8.619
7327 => 7.451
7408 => 8.656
